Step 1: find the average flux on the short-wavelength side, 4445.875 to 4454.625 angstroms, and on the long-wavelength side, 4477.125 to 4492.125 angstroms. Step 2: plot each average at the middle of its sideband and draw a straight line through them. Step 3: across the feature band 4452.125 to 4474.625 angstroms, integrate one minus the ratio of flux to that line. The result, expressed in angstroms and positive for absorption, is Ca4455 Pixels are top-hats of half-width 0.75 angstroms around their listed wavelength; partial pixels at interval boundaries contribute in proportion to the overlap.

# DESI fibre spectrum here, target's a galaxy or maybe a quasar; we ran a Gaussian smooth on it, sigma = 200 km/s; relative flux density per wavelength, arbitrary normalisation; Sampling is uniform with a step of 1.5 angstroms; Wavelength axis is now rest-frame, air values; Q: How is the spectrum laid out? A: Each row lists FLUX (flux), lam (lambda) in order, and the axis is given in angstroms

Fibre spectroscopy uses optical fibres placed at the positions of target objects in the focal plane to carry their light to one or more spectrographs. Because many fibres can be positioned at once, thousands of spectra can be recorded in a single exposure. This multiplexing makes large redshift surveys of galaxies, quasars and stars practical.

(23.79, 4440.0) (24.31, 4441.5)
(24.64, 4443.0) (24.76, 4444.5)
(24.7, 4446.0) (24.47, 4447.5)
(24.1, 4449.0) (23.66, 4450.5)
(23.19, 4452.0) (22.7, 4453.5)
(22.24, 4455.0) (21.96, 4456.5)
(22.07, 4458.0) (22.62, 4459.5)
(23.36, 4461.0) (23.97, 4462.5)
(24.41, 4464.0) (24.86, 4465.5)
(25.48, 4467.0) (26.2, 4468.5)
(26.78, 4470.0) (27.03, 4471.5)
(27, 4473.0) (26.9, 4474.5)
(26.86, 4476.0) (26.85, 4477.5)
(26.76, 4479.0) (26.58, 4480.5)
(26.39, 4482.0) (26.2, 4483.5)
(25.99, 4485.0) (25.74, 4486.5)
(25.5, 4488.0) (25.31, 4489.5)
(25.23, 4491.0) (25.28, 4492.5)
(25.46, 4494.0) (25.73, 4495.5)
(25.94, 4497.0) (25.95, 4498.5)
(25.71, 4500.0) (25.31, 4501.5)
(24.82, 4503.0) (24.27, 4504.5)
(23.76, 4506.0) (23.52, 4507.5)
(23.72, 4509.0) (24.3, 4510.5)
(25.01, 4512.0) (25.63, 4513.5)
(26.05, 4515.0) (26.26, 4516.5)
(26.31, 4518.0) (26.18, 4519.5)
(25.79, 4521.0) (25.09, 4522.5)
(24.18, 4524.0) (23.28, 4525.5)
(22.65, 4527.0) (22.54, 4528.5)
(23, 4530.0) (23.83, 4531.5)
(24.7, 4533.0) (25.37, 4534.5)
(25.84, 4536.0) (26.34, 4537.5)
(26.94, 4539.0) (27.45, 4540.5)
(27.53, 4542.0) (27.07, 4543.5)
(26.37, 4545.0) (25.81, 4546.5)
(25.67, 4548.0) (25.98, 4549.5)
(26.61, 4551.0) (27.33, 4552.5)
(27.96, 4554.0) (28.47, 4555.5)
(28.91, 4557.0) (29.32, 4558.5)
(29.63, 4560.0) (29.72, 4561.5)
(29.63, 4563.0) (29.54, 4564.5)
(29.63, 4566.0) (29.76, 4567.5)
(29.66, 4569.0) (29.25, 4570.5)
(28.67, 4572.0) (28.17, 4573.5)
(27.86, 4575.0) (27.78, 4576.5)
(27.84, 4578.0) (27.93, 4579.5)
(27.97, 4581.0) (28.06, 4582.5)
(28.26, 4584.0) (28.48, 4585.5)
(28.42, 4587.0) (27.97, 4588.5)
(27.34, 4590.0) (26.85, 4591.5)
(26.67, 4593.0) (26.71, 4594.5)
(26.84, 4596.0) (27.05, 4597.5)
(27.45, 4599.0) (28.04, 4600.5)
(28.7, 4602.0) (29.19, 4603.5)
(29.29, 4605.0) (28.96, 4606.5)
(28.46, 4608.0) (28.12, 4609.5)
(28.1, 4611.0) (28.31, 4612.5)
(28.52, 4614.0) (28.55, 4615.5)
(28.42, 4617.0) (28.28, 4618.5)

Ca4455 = 0.17 angstroms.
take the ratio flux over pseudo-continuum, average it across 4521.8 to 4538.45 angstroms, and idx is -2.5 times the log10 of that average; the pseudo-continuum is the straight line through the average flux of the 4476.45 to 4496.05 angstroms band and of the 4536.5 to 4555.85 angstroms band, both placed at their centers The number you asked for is 0.10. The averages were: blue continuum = 25.9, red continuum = 26.8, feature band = 24.3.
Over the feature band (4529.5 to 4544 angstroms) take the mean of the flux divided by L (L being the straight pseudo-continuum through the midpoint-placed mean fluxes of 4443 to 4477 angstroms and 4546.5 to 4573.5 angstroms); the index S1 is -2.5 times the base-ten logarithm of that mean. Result 0.07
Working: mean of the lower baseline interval 24.5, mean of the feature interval 25.8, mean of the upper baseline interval 28.5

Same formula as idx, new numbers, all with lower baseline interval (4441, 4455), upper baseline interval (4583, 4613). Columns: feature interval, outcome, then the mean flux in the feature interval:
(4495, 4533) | 0.041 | 24.7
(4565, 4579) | -0.057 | 28.7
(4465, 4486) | -0.074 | 26.4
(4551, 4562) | -0.068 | 28.6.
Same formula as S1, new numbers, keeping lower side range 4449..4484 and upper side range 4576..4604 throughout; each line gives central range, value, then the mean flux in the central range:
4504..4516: 0.06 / 24.6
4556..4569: -0.09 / 29.5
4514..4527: 0.04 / 25.2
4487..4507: 0.02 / 25.2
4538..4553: 0.00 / 26.7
